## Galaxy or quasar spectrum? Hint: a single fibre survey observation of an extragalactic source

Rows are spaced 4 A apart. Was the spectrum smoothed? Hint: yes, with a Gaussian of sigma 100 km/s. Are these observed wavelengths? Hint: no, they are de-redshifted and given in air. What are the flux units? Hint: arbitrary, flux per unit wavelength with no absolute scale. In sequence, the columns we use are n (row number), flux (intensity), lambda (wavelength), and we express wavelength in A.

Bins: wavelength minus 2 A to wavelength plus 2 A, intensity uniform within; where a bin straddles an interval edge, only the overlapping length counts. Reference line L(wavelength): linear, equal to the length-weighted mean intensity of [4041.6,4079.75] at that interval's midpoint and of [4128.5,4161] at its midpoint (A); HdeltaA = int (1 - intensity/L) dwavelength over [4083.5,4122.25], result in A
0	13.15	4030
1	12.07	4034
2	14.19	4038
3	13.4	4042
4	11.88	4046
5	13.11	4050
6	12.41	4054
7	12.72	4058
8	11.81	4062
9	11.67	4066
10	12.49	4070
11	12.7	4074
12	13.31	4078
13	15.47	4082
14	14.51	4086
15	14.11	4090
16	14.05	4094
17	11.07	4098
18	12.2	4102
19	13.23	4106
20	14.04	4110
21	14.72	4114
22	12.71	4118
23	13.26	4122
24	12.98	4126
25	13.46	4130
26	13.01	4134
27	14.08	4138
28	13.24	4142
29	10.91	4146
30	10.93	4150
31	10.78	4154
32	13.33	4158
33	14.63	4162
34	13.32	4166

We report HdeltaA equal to -2.8 A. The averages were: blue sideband 12.5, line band 13.4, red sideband 12.5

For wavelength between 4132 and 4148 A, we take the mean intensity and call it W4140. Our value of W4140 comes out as 12.8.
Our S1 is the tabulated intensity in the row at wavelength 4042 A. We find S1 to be 13.4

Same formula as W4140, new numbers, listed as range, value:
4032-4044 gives 13.2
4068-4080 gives 12.8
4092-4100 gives 12.6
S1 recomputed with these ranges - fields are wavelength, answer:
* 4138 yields 14.08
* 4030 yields 13.15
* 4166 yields 13.32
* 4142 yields 13.24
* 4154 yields 10.78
